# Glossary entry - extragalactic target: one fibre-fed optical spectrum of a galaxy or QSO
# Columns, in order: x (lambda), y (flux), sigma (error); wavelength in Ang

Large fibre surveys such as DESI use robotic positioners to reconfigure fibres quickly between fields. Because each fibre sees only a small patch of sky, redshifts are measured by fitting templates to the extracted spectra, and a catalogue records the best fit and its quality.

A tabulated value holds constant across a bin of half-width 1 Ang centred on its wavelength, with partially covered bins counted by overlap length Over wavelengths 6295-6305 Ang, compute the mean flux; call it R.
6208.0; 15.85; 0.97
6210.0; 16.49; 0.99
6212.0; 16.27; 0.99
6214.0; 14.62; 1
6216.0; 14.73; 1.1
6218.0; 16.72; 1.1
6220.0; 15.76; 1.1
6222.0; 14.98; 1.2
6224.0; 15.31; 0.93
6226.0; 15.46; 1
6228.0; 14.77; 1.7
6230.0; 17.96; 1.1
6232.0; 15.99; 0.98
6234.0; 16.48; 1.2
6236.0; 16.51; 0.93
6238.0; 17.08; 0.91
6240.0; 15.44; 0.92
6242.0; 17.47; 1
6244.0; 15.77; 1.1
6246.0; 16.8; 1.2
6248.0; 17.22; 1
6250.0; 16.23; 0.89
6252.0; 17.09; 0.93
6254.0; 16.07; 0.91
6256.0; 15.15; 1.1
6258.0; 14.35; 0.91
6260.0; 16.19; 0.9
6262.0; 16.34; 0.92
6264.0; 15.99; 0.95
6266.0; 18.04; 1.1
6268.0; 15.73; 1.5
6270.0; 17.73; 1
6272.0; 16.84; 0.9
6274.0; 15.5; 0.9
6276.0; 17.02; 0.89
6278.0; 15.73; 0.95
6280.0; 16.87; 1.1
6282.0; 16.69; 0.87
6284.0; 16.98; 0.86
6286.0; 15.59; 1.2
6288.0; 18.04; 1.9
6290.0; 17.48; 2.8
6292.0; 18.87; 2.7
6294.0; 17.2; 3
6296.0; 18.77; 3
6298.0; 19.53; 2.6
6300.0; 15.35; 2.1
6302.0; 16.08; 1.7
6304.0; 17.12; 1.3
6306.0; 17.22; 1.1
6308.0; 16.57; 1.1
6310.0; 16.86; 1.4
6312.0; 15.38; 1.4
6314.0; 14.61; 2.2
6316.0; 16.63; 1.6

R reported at 17.4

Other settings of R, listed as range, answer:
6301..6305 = 16.6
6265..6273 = 17.1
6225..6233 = 16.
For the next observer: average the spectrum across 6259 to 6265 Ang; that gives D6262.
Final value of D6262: 16.2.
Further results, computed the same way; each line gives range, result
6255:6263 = 15.5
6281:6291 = 17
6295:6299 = 19.1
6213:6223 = 15.4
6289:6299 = 18.4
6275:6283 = 16.6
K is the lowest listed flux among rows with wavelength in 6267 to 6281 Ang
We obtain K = 15.5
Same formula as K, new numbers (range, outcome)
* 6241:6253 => 15.77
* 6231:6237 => 15.99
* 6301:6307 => 16.08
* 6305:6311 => 16.57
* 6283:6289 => 15.59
